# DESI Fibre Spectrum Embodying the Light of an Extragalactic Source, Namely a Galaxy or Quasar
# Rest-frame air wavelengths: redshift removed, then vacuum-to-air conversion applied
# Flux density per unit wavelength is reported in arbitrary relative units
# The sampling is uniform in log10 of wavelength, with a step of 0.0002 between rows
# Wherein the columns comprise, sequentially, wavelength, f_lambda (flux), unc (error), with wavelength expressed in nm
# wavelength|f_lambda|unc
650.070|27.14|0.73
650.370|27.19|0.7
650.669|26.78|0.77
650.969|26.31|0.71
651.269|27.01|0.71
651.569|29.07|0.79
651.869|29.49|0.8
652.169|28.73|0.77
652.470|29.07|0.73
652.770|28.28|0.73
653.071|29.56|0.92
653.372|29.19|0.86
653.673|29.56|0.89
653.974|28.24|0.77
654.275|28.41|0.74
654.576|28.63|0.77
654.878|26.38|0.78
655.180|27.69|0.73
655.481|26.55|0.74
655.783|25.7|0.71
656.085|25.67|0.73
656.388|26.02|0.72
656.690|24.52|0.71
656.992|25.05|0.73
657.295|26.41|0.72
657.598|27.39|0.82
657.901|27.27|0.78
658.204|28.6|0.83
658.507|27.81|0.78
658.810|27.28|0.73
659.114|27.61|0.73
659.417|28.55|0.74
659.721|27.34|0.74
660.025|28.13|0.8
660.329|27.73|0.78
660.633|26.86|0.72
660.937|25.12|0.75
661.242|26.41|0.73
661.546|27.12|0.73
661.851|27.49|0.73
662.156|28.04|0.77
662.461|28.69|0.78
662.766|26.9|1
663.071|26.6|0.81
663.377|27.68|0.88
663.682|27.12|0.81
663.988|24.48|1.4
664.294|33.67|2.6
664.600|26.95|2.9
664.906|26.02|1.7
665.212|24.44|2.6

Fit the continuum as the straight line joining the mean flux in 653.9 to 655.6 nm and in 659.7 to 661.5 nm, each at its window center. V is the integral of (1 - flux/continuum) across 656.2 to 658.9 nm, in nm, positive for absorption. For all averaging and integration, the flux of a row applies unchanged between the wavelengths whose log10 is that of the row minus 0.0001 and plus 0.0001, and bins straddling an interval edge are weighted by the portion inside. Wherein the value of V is 0.061 nm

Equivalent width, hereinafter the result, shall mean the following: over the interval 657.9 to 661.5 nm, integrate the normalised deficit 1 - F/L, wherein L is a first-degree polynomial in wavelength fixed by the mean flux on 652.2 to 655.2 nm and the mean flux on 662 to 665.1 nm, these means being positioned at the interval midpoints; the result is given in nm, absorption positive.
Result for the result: 0.07 nm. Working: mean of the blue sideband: 28.5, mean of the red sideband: 27.6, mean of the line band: 27.4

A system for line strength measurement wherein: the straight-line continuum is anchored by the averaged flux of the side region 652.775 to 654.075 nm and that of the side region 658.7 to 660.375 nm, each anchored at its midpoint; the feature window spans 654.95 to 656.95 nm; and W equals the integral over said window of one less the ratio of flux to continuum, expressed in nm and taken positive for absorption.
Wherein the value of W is 0.18 nm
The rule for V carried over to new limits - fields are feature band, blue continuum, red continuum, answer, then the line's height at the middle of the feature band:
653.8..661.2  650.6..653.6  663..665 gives 0.26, 28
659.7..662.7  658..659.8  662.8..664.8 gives 0.05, 27.8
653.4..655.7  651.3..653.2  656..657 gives -0.08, 27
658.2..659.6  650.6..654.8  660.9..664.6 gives 0.00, 27.9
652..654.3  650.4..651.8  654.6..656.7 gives -0.17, 26.9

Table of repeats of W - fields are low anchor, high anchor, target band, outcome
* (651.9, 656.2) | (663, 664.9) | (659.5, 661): 0.03 nm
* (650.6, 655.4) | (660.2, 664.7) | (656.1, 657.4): 0.11 nm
